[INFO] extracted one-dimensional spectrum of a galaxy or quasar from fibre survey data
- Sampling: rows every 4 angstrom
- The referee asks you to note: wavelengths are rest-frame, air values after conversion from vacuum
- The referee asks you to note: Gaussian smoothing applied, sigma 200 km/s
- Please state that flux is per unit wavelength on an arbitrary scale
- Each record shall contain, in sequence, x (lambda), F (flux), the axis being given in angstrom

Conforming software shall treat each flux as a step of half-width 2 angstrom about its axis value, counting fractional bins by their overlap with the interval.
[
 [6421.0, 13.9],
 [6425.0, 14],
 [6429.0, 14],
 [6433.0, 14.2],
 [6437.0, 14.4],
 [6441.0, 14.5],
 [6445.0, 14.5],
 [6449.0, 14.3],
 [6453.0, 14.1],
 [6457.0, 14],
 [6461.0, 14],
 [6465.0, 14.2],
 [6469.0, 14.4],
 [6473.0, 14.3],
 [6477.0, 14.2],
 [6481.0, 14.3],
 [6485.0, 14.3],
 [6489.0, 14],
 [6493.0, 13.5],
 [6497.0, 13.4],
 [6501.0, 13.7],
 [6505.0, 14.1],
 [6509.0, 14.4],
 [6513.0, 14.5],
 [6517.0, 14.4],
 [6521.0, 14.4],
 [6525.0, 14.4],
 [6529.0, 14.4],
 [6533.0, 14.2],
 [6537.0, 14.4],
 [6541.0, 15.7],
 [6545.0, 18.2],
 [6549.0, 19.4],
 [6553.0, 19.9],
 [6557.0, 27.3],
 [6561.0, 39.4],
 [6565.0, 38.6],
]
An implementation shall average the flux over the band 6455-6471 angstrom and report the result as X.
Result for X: 14.2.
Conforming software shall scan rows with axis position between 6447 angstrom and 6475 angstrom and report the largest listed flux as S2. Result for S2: 14.4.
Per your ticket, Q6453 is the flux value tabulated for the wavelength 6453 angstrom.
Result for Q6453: 14.1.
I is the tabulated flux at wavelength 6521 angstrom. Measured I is 14.4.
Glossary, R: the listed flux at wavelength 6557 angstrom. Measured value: 27.3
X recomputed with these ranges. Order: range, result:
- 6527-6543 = 14.7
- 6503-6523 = 14.4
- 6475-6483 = 14.2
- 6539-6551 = 17.8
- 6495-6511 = 13.9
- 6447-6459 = 14.1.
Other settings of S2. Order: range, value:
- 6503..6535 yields 14.5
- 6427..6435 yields 14.2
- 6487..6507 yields 14.1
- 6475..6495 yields 14.3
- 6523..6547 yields 18.2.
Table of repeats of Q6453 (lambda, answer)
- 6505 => 14.1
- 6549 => 19.4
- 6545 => 18.2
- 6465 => 14.2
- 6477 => 14.2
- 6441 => 14.5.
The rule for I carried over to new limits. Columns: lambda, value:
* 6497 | 13.4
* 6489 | 14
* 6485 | 14.3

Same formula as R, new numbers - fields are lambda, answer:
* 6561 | 39.4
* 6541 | 15.7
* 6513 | 14.5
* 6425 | 14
